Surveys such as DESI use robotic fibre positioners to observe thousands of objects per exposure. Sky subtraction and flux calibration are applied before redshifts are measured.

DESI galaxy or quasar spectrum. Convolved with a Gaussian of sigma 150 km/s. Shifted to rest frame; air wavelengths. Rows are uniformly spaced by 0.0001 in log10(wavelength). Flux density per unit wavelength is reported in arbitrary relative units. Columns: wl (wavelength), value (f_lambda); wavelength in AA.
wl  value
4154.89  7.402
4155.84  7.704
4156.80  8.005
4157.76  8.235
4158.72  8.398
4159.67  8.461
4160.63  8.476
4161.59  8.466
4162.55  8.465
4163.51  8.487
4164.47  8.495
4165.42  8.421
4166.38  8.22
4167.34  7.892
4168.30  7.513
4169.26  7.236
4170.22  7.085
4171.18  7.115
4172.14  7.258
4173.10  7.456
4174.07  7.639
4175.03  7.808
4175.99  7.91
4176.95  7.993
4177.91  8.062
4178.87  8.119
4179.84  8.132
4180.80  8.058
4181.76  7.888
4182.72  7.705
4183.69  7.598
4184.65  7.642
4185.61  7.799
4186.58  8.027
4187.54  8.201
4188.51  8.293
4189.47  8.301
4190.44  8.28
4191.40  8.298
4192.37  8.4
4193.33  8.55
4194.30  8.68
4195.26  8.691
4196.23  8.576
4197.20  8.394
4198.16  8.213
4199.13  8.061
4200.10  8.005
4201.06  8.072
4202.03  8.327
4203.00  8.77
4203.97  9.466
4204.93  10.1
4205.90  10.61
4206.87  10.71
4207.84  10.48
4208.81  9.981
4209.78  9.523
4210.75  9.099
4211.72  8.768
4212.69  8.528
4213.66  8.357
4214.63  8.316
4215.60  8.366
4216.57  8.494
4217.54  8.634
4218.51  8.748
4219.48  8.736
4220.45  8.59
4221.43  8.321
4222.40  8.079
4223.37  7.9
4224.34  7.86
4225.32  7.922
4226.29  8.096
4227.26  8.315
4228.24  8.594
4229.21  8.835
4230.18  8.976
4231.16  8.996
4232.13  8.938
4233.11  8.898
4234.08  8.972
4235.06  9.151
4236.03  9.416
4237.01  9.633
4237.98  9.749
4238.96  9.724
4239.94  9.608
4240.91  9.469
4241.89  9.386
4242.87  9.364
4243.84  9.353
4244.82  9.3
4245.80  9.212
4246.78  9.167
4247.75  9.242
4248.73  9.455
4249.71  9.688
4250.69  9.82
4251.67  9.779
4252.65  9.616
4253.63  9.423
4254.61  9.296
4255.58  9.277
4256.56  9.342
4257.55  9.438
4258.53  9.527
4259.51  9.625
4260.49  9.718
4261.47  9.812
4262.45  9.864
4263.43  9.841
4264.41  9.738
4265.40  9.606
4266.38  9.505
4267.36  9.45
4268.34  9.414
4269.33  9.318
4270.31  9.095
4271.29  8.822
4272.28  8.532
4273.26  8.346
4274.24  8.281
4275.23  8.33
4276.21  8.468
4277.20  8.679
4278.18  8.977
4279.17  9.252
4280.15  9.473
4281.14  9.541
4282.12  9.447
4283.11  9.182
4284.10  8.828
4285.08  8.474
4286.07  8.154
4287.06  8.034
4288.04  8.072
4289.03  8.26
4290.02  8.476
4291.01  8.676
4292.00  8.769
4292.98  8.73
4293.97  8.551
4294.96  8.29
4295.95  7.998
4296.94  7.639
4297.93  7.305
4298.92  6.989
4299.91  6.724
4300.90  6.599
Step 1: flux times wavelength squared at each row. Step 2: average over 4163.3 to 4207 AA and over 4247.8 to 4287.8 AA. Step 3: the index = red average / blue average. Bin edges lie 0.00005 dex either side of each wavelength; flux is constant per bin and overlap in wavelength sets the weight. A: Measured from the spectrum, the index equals 1.17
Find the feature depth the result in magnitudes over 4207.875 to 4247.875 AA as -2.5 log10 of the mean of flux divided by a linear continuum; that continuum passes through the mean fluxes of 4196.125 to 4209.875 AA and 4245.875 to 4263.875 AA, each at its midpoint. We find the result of 0.05 mag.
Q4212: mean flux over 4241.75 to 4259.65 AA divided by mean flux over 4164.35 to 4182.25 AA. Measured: 1.21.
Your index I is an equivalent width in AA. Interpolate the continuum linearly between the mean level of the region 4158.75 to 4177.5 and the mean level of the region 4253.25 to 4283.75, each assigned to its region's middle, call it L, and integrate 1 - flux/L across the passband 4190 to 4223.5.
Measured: -1.4 AA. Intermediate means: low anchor 7.93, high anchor 9.24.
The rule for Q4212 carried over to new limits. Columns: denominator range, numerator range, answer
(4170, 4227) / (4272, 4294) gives 1.03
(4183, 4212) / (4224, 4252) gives 1.05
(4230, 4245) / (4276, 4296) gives 0.93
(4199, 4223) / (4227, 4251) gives 1.04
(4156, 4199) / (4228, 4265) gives 1.17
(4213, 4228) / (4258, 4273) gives 1.13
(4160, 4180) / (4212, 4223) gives 1.07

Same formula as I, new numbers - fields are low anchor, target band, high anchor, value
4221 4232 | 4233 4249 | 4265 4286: -1.52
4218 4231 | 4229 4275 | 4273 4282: -3.74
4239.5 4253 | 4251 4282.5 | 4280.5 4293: -0.75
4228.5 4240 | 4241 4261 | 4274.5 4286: -0.76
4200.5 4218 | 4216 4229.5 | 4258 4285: 1.17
